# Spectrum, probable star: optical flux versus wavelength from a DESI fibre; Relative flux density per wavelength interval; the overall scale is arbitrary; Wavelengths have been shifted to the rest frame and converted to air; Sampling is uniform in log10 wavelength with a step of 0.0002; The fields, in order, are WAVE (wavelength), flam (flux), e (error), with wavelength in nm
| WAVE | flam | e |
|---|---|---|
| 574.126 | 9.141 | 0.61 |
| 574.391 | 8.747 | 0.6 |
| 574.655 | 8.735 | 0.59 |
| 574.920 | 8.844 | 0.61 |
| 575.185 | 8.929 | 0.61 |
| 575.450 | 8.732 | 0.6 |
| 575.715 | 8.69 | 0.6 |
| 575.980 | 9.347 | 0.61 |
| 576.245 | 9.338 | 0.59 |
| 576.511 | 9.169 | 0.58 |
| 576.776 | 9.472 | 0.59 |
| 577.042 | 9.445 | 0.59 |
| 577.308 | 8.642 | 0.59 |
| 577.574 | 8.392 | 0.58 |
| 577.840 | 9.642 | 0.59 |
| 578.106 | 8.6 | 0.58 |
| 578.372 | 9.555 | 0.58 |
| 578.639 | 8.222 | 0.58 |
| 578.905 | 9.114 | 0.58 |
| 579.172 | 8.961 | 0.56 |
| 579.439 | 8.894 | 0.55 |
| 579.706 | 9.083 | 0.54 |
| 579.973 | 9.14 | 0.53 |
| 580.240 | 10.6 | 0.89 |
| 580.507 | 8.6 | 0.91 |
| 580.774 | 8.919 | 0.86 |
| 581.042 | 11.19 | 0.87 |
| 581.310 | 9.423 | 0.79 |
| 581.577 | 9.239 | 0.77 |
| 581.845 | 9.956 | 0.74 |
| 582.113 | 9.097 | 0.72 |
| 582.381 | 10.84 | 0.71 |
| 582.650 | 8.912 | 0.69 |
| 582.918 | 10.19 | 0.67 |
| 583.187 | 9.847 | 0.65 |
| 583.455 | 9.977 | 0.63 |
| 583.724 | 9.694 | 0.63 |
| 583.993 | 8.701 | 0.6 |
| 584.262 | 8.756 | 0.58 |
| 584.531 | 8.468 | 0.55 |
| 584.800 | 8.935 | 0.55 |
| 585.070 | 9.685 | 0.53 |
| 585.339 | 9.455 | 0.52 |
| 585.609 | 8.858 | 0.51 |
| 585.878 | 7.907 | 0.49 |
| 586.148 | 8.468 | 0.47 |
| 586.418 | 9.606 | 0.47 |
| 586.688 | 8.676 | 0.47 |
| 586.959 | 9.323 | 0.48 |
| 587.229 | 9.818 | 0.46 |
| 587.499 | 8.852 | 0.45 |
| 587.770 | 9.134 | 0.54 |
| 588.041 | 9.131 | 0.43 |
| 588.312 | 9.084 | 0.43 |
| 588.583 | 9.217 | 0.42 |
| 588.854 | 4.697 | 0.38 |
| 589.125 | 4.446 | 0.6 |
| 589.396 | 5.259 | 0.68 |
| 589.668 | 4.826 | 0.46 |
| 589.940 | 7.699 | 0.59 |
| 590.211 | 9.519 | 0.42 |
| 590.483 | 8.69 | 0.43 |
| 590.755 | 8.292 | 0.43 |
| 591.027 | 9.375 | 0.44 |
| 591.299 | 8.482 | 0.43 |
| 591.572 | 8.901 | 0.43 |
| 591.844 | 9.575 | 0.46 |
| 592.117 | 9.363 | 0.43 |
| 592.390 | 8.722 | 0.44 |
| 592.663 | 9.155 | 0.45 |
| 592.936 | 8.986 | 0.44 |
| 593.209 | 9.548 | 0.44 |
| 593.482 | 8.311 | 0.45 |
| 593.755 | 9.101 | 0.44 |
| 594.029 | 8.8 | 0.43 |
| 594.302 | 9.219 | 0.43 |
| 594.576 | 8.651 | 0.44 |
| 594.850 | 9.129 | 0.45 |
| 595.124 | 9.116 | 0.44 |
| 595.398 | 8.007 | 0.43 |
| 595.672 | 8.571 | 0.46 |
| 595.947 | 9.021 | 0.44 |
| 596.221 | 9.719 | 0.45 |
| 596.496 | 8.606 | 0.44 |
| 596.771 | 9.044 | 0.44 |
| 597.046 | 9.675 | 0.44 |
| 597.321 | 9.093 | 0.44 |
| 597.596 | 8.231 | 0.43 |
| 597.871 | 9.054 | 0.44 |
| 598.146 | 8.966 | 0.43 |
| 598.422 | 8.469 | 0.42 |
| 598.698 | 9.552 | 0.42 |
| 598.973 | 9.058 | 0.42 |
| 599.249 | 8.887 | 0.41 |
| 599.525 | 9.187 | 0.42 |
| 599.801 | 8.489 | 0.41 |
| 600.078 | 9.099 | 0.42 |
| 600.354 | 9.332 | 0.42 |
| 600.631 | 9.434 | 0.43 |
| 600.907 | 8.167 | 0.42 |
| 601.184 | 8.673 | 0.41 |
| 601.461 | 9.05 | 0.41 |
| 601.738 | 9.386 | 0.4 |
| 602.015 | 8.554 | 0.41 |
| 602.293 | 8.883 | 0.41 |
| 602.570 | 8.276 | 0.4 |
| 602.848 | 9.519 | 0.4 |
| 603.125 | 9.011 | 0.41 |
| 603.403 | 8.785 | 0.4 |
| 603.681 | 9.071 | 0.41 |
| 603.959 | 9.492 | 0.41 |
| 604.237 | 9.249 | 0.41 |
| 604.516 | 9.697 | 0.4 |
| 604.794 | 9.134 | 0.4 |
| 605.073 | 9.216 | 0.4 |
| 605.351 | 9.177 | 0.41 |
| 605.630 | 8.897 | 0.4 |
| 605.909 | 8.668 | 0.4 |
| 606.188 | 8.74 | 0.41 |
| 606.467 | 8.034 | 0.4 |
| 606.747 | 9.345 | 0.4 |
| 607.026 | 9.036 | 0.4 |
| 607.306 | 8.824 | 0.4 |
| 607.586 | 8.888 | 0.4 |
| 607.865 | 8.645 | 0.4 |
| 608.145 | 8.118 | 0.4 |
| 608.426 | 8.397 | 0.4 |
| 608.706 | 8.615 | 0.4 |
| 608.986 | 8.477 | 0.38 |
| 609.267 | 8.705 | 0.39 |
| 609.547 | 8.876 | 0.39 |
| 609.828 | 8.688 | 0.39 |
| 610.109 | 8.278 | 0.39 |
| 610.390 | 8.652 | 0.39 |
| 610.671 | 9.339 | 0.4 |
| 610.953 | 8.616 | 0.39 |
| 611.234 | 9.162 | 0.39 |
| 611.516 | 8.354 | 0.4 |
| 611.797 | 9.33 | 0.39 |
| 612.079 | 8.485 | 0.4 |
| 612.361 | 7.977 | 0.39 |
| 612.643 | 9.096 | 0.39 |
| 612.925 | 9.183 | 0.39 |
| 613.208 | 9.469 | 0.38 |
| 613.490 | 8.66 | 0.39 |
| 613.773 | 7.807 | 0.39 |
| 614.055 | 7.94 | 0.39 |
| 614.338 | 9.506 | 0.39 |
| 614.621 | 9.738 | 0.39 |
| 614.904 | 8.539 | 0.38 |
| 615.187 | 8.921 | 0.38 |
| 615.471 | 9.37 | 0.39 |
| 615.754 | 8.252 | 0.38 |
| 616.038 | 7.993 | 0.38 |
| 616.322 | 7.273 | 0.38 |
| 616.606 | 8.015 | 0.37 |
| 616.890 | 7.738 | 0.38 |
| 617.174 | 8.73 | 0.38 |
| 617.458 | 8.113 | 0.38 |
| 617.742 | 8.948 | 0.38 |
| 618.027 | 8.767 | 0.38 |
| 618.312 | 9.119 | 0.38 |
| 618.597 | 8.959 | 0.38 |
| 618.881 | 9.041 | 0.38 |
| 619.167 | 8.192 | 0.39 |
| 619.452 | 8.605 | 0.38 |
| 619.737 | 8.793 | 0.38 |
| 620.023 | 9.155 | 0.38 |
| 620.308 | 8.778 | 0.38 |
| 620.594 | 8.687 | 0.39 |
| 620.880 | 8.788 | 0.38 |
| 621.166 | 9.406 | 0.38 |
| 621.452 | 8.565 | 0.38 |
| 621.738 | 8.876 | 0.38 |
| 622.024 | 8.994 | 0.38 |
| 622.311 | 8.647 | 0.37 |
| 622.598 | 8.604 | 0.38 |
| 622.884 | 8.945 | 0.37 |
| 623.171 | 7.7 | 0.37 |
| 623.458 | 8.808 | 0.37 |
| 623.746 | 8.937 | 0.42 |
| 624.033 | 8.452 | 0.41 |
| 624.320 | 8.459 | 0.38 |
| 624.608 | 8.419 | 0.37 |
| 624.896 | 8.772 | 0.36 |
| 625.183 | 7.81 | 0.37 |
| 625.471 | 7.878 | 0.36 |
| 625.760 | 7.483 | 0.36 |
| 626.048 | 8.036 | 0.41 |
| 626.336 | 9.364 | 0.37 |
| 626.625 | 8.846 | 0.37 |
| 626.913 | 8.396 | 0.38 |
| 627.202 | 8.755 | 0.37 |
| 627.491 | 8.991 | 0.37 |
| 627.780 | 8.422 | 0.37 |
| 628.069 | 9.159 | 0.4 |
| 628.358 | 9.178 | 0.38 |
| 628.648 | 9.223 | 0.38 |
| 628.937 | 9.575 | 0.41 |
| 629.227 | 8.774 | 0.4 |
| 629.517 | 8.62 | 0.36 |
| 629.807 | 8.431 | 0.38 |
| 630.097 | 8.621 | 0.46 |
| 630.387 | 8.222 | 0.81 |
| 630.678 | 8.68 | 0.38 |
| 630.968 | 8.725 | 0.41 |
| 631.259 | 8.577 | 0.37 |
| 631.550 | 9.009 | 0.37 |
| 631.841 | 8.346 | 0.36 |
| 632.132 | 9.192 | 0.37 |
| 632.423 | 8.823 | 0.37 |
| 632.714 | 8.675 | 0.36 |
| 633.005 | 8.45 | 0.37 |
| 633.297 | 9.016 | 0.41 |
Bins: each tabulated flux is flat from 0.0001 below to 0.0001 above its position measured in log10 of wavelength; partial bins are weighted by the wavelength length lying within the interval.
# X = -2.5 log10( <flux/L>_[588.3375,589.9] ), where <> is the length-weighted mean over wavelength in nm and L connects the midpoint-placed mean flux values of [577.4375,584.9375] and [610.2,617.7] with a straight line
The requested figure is 0.45 mag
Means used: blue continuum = 9.32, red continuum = 8.63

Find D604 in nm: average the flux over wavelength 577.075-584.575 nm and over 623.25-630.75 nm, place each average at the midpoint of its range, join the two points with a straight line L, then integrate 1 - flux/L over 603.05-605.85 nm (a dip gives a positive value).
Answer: -0.06 nm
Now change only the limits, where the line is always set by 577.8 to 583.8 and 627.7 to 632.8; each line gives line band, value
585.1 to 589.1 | 0.316 nm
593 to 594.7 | 0.063 nm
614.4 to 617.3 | 0.164 nm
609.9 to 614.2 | 0.167 nm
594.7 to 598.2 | 0.118 nm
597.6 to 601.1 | 0.103 nm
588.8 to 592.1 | 0.605 nm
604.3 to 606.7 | 0.042 nm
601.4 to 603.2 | 0.044 nm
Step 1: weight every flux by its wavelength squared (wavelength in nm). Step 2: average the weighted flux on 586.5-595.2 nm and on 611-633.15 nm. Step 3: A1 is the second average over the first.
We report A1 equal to 1.13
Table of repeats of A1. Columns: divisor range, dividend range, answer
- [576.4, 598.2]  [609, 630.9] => 1.09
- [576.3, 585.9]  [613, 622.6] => 1.06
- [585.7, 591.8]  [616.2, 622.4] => 1.17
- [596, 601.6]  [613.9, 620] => 1.02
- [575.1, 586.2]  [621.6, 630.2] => 1.09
